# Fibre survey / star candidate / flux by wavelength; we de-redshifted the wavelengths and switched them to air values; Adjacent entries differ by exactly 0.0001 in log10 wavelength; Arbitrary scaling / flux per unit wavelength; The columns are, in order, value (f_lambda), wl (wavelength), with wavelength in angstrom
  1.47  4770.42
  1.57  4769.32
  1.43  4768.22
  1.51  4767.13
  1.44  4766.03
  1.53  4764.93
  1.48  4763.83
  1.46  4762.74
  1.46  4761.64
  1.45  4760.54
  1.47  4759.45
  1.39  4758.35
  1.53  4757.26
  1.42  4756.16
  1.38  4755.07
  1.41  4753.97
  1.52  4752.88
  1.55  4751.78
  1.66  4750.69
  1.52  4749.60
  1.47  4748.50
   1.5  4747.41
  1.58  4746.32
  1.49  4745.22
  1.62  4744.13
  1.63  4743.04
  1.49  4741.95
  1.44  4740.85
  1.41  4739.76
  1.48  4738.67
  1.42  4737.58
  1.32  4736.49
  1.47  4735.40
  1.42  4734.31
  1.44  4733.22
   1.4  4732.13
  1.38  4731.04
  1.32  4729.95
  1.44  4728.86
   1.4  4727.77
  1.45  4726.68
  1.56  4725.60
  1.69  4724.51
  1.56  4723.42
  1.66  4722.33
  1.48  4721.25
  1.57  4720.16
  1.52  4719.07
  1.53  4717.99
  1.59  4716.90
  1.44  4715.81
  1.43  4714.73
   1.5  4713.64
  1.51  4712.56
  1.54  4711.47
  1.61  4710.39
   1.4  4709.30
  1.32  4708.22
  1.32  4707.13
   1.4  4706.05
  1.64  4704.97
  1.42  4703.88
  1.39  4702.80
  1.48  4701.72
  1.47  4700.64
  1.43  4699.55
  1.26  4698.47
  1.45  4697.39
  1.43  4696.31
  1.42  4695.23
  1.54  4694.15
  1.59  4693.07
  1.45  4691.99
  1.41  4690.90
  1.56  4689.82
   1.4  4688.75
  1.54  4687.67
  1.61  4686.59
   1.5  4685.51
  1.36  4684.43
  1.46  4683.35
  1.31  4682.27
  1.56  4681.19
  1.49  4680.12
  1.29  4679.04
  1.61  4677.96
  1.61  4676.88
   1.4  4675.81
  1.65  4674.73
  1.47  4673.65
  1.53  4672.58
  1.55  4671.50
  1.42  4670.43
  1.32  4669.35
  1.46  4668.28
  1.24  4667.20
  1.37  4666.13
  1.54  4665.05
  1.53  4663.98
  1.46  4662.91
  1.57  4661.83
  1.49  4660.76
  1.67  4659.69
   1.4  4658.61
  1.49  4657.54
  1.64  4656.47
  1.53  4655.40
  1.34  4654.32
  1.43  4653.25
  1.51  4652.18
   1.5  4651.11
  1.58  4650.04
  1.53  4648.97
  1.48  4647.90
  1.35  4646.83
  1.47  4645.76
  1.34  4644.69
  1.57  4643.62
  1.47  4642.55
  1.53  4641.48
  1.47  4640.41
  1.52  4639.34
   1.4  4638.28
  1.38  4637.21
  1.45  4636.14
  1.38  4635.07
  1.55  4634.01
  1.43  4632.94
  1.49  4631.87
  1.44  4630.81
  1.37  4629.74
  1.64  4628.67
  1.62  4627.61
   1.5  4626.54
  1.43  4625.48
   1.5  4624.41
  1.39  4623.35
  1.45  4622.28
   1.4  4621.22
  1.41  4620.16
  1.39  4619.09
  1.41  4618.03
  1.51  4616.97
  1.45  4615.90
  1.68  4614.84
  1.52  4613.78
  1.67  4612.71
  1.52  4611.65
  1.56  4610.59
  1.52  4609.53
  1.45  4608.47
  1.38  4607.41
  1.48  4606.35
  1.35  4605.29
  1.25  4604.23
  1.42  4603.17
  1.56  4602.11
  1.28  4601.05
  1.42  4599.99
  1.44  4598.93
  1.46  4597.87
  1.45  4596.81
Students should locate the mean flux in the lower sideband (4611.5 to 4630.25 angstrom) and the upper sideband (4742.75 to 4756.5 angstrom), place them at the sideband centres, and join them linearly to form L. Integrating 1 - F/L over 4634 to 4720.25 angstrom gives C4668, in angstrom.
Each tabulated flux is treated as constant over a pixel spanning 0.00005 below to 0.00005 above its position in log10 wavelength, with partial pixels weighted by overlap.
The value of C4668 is 1.8 angstrom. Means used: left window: 1.49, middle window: 1.47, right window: 1.52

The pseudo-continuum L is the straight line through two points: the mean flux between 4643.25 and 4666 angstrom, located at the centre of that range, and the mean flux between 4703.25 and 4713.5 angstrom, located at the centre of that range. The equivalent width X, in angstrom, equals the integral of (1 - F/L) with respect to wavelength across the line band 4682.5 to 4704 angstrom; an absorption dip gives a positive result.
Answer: 0.2 angstrom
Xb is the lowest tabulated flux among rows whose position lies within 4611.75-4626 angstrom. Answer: 1.39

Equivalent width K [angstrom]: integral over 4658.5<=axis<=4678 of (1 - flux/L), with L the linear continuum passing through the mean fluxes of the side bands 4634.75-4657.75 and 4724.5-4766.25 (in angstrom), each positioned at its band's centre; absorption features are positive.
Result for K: -0.2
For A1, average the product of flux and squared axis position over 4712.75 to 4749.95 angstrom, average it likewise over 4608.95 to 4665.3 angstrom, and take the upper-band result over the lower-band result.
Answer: 1.0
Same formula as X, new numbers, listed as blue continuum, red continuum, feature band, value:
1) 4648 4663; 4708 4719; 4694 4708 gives 0.64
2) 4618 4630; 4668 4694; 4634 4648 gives 0.18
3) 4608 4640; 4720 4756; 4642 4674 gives 0.17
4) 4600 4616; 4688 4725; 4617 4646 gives 0.29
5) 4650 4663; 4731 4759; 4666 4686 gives 0.61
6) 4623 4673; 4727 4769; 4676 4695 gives -0.18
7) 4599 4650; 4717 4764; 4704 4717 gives 0.10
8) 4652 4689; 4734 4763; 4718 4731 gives -0.26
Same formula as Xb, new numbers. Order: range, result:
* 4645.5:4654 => 1.35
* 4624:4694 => 1.24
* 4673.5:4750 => 1.26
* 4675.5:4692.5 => 1.29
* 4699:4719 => 1.32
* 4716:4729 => 1.4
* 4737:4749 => 1.41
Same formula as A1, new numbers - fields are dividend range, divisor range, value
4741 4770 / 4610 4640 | 1.07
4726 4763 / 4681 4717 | 1.02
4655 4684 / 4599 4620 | 1.04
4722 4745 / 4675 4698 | 1.02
